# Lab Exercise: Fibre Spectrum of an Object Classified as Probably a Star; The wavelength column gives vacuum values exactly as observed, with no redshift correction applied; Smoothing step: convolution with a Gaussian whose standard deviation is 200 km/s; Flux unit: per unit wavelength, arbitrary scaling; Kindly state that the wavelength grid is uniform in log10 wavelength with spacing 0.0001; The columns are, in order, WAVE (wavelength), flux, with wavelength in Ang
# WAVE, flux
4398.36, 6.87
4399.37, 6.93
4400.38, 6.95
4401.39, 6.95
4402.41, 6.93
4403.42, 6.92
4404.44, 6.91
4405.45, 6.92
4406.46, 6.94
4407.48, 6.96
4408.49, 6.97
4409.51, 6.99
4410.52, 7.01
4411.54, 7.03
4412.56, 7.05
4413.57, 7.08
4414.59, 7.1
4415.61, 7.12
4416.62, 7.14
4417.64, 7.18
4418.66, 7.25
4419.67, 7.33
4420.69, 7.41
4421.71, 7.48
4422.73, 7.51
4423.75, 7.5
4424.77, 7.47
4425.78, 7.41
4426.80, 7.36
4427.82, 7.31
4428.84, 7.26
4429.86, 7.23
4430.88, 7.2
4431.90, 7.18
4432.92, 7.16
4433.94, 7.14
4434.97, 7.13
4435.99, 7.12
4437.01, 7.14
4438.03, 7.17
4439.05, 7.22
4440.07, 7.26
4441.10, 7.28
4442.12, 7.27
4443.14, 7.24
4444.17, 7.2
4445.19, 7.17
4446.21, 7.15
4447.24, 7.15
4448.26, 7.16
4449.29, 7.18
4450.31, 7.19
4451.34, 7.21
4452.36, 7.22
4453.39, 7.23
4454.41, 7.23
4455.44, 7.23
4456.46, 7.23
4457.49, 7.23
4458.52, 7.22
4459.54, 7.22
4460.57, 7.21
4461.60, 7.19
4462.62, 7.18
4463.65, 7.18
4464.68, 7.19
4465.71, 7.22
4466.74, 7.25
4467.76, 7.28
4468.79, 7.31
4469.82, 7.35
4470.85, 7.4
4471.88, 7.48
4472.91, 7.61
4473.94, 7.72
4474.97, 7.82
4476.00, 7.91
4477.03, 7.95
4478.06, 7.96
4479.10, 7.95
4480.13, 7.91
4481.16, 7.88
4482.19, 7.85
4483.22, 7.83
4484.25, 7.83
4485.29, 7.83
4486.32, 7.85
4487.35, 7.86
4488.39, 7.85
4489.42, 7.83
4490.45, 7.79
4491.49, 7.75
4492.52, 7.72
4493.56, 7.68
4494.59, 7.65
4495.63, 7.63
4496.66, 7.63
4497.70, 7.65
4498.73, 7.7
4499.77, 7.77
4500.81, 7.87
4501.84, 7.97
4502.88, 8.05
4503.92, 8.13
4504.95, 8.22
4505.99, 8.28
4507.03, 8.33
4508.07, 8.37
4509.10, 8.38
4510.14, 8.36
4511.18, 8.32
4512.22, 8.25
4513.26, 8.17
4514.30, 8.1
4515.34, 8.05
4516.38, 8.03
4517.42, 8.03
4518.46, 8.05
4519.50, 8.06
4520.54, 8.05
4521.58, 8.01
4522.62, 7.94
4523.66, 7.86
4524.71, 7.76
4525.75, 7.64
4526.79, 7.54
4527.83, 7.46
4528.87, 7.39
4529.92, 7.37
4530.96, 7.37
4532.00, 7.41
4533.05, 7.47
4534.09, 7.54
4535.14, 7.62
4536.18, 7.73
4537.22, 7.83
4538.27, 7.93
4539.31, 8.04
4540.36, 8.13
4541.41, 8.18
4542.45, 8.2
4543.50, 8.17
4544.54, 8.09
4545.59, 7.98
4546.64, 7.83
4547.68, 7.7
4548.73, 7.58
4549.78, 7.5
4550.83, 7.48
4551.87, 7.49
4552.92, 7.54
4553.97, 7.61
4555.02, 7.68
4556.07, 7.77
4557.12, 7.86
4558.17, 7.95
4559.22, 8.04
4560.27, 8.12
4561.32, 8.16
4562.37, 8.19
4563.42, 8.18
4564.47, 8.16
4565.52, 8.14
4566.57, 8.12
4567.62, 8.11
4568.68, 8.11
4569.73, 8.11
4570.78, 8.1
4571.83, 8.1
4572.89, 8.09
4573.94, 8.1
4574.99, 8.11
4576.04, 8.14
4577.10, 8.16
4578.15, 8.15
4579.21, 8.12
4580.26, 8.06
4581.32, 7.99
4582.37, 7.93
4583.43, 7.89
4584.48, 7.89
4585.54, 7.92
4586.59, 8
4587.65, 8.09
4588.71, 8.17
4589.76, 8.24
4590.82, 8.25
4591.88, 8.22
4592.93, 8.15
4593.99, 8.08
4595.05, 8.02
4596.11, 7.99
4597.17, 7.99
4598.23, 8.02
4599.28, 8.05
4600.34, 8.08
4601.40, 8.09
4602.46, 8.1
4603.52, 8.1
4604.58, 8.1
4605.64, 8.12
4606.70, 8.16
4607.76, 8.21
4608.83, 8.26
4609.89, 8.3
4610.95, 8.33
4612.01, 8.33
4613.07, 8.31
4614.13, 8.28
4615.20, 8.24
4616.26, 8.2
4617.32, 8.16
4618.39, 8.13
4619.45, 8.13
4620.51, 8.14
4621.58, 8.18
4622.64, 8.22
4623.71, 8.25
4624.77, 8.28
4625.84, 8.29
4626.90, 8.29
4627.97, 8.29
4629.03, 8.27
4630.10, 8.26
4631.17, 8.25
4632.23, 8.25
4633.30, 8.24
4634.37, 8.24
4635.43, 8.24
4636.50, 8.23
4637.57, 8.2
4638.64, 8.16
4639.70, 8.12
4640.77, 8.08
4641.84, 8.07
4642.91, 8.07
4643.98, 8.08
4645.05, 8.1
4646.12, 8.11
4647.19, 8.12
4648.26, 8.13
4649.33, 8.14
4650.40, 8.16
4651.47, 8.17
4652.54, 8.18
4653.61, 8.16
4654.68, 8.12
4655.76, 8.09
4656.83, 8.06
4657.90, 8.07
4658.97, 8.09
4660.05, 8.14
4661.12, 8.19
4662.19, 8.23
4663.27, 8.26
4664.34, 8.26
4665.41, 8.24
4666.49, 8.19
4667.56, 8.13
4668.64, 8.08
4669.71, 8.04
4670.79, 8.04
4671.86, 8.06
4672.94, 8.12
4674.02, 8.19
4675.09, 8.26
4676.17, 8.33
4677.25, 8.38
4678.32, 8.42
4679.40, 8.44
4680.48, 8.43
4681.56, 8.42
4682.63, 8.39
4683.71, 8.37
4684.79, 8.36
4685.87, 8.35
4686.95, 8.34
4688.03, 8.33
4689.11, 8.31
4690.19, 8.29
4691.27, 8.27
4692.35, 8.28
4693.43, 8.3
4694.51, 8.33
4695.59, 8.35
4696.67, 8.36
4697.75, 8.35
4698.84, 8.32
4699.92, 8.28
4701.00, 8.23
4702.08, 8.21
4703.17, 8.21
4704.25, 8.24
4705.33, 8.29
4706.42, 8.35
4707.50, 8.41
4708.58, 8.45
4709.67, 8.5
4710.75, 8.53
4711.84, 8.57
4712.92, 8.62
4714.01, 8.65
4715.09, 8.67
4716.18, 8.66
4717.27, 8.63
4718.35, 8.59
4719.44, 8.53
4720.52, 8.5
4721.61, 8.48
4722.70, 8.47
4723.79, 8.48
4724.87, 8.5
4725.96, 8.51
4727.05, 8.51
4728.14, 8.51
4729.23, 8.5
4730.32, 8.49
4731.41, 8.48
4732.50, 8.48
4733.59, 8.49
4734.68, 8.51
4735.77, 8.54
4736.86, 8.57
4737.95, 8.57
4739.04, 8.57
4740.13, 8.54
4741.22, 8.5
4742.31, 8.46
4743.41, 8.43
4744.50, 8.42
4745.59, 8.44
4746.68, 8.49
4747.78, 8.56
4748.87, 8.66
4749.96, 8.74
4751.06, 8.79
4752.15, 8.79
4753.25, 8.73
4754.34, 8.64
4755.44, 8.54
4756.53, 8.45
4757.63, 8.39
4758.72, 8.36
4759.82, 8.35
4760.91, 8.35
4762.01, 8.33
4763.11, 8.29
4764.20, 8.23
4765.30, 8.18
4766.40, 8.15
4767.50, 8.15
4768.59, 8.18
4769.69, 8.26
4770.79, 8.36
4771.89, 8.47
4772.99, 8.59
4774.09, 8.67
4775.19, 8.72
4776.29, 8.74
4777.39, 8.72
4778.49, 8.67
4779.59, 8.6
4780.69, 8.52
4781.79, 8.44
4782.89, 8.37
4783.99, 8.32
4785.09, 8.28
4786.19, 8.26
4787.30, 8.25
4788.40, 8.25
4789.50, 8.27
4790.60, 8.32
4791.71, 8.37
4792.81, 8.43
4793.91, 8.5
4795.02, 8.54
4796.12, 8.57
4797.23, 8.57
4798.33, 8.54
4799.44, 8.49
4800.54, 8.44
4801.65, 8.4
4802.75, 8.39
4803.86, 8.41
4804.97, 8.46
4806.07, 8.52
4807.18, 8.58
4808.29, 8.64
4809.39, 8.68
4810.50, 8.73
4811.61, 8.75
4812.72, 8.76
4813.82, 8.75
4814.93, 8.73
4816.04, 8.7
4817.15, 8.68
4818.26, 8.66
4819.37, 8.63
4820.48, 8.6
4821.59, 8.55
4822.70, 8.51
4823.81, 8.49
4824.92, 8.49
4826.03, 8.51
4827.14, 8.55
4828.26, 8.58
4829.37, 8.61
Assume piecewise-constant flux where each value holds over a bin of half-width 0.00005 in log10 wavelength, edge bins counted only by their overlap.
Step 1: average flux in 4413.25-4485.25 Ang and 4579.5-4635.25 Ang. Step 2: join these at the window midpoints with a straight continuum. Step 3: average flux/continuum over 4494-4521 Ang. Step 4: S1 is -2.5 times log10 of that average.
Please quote -0.055 mag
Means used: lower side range 7.35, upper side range 8.16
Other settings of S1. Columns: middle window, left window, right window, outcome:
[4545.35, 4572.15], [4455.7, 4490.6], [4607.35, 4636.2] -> 0.01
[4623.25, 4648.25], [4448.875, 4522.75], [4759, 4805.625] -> -0.02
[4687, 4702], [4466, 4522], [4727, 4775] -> 0.00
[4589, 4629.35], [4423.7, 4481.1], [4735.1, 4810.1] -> -0.04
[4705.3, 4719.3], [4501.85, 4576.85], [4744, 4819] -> -0.03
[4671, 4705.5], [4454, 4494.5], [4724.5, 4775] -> 0.00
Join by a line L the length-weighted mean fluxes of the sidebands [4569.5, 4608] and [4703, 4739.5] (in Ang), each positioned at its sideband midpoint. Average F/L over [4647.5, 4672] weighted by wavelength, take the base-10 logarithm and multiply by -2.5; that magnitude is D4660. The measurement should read 0.02 mag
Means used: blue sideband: 8.08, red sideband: 8.51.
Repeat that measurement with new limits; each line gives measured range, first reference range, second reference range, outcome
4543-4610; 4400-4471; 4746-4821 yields -0.041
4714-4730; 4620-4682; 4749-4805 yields -0.026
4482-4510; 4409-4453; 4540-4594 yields -0.044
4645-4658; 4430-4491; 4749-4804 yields -0.012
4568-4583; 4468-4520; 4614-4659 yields -0.004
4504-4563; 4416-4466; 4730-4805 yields -0.044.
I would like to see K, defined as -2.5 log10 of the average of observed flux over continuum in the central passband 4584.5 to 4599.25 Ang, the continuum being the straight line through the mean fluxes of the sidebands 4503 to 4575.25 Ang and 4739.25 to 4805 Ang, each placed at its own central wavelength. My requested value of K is -0.003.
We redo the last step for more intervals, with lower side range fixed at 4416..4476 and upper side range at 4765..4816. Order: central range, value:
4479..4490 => -0.06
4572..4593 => -0.04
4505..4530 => -0.07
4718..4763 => -0.03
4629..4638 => -0.04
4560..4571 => -0.06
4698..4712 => -0.02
